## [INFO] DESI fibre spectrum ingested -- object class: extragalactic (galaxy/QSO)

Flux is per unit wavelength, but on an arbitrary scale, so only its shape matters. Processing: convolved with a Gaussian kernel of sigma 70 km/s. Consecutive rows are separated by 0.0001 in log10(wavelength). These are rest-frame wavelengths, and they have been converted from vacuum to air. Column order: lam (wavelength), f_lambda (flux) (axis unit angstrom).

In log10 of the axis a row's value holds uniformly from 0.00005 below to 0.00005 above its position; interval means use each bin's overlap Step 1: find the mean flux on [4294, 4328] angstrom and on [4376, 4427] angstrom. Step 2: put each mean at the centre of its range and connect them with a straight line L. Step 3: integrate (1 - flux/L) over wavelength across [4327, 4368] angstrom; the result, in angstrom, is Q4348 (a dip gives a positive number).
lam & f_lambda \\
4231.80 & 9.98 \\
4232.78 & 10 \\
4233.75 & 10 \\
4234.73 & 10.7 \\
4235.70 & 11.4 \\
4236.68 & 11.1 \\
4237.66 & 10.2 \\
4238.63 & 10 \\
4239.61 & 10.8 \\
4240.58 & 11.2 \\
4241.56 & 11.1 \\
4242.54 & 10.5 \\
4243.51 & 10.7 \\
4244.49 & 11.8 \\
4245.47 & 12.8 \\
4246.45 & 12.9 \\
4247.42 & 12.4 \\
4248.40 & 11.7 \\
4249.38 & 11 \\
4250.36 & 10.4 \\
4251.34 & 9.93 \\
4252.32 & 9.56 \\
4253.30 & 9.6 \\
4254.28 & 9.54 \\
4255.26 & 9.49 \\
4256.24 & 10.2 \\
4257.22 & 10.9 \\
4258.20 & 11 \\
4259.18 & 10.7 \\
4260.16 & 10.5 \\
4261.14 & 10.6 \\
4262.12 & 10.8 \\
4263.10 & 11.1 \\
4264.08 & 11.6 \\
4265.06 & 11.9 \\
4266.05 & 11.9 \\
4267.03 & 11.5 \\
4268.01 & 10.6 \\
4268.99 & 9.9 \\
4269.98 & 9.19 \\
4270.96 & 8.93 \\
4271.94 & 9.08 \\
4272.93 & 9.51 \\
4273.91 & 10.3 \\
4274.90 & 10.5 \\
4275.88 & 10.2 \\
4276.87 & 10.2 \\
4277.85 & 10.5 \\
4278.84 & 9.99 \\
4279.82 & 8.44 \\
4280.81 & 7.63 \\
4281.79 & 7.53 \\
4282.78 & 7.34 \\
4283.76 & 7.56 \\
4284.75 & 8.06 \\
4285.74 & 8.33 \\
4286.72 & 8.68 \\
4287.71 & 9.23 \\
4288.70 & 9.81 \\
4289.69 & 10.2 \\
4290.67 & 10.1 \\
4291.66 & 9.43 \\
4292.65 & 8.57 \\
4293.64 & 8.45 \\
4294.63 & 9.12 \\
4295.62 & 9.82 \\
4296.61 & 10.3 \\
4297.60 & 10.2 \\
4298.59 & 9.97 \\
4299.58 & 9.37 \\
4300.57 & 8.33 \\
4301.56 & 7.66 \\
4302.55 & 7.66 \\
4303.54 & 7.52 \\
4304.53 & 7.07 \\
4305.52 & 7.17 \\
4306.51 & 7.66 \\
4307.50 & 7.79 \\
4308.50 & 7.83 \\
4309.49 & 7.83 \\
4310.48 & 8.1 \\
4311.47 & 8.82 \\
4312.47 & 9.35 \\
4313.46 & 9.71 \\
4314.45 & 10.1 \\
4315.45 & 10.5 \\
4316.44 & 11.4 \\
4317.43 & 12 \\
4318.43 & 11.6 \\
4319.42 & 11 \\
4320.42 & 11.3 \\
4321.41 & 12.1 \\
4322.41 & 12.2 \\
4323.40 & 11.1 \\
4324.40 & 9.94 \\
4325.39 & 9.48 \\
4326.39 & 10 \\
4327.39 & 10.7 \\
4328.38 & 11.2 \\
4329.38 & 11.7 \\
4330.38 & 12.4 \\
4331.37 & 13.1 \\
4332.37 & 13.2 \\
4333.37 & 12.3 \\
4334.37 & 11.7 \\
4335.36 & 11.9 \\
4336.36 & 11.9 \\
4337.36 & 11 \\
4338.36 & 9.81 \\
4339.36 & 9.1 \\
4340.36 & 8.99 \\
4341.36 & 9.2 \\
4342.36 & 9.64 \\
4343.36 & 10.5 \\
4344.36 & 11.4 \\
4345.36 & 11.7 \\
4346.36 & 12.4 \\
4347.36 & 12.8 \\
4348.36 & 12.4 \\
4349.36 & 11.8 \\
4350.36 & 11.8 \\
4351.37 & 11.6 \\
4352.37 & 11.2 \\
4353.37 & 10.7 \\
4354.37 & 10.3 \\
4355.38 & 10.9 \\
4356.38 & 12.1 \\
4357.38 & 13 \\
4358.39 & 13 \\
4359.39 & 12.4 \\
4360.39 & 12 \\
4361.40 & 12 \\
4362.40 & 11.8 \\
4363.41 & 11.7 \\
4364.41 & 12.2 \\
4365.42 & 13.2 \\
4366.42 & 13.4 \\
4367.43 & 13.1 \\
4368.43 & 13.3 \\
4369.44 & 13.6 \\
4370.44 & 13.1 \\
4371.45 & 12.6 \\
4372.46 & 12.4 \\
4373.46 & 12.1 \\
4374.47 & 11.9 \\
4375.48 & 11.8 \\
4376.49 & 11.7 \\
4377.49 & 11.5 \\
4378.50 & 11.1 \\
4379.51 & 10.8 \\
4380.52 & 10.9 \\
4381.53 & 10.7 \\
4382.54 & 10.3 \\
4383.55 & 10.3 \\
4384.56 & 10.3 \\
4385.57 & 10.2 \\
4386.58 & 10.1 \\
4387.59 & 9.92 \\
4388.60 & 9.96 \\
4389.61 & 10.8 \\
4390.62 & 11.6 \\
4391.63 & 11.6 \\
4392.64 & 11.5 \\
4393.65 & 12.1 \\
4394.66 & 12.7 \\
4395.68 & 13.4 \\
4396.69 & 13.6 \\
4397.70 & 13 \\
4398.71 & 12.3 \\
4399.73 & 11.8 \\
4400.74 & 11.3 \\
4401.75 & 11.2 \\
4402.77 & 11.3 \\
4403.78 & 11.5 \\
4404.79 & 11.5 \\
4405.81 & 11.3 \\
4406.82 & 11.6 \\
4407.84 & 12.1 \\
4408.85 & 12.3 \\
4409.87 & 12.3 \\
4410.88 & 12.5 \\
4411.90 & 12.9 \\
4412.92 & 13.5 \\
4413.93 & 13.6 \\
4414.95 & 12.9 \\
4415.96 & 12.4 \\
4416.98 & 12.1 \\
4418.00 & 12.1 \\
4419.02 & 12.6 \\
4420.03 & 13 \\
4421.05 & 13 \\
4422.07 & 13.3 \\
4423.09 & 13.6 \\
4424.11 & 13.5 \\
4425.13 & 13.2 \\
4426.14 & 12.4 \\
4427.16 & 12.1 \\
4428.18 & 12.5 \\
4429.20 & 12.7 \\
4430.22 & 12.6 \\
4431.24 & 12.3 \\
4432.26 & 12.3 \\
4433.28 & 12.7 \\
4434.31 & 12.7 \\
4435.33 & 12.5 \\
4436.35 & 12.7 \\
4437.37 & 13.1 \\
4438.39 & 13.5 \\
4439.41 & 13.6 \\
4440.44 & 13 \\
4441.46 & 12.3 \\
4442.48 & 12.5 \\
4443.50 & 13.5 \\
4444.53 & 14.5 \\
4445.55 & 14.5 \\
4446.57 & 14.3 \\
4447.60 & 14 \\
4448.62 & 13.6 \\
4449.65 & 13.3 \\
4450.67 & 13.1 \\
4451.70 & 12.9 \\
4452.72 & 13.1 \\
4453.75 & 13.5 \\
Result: -4.5 angstrom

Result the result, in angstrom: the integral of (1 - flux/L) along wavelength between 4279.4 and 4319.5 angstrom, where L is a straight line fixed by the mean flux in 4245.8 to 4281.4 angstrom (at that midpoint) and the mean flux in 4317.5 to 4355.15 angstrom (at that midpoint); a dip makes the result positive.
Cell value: 6.95 angstrom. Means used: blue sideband 10.4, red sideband 11.2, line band 8.94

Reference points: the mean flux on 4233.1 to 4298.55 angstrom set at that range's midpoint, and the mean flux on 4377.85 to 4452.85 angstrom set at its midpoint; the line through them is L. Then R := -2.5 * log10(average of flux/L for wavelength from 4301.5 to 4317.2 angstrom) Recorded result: 0.25 mag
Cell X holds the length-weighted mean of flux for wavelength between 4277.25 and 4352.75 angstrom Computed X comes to 9.99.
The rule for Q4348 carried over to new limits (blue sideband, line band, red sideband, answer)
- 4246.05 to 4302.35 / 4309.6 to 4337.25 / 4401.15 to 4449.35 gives -0.56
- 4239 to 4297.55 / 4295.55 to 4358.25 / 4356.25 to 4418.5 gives 3.26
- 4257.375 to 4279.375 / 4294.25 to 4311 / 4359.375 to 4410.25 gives 3.75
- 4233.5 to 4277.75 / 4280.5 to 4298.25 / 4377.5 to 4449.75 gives 3.36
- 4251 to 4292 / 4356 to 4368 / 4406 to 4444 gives -1.01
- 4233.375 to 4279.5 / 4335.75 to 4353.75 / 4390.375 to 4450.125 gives 1.13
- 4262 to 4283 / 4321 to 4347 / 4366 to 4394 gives -0.63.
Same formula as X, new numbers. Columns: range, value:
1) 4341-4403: 11.7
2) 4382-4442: 12.2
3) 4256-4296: 9.75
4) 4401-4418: 12.2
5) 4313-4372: 11.6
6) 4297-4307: 8.29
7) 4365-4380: 12.4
